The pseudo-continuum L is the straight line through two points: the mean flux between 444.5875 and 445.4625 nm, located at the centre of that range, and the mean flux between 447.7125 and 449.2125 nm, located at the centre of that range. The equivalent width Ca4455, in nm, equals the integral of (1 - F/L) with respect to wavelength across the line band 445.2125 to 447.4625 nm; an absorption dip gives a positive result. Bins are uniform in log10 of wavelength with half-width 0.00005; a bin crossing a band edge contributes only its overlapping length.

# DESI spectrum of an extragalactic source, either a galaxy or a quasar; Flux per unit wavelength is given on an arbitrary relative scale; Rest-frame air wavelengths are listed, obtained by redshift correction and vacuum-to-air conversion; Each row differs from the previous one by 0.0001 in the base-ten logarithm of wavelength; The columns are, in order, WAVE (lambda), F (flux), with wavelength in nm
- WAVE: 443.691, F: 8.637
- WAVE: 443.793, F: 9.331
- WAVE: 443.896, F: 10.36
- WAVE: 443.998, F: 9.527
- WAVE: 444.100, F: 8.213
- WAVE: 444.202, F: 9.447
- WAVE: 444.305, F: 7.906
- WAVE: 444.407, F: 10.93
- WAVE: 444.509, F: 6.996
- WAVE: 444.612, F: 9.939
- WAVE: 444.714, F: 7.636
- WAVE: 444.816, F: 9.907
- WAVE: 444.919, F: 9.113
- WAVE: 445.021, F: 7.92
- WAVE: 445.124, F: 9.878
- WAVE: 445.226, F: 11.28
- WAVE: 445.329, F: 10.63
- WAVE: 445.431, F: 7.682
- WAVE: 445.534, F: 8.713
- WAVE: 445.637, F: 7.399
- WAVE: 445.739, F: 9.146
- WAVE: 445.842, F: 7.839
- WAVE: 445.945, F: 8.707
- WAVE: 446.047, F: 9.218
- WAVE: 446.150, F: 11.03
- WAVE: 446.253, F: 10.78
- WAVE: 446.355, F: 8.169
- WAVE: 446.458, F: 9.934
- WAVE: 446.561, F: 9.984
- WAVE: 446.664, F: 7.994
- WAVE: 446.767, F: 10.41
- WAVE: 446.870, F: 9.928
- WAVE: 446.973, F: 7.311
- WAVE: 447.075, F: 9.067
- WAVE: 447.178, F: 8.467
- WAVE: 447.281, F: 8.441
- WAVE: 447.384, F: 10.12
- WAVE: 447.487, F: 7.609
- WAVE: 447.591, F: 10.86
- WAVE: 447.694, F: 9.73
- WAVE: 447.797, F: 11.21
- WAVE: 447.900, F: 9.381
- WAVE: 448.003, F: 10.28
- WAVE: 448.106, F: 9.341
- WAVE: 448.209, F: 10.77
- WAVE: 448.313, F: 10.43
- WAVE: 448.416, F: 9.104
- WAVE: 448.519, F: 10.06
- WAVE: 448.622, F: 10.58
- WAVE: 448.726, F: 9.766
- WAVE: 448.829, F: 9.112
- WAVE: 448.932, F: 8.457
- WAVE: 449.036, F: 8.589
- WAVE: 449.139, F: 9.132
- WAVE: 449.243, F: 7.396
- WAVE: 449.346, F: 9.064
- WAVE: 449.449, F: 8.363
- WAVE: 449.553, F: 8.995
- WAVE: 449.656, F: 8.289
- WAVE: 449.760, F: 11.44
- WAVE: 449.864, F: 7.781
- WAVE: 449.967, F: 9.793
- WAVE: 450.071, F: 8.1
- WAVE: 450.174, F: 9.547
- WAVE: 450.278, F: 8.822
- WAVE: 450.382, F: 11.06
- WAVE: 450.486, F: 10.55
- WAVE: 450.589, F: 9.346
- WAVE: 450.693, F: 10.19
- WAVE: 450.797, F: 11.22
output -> 0.08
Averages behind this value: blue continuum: 9.36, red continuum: 9.7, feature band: 9.14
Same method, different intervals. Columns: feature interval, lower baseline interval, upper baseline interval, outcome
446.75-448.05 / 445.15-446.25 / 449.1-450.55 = -0.03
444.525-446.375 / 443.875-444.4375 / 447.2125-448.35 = 0.07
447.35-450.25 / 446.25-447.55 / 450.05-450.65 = -0.01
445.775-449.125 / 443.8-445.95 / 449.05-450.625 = -0.13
